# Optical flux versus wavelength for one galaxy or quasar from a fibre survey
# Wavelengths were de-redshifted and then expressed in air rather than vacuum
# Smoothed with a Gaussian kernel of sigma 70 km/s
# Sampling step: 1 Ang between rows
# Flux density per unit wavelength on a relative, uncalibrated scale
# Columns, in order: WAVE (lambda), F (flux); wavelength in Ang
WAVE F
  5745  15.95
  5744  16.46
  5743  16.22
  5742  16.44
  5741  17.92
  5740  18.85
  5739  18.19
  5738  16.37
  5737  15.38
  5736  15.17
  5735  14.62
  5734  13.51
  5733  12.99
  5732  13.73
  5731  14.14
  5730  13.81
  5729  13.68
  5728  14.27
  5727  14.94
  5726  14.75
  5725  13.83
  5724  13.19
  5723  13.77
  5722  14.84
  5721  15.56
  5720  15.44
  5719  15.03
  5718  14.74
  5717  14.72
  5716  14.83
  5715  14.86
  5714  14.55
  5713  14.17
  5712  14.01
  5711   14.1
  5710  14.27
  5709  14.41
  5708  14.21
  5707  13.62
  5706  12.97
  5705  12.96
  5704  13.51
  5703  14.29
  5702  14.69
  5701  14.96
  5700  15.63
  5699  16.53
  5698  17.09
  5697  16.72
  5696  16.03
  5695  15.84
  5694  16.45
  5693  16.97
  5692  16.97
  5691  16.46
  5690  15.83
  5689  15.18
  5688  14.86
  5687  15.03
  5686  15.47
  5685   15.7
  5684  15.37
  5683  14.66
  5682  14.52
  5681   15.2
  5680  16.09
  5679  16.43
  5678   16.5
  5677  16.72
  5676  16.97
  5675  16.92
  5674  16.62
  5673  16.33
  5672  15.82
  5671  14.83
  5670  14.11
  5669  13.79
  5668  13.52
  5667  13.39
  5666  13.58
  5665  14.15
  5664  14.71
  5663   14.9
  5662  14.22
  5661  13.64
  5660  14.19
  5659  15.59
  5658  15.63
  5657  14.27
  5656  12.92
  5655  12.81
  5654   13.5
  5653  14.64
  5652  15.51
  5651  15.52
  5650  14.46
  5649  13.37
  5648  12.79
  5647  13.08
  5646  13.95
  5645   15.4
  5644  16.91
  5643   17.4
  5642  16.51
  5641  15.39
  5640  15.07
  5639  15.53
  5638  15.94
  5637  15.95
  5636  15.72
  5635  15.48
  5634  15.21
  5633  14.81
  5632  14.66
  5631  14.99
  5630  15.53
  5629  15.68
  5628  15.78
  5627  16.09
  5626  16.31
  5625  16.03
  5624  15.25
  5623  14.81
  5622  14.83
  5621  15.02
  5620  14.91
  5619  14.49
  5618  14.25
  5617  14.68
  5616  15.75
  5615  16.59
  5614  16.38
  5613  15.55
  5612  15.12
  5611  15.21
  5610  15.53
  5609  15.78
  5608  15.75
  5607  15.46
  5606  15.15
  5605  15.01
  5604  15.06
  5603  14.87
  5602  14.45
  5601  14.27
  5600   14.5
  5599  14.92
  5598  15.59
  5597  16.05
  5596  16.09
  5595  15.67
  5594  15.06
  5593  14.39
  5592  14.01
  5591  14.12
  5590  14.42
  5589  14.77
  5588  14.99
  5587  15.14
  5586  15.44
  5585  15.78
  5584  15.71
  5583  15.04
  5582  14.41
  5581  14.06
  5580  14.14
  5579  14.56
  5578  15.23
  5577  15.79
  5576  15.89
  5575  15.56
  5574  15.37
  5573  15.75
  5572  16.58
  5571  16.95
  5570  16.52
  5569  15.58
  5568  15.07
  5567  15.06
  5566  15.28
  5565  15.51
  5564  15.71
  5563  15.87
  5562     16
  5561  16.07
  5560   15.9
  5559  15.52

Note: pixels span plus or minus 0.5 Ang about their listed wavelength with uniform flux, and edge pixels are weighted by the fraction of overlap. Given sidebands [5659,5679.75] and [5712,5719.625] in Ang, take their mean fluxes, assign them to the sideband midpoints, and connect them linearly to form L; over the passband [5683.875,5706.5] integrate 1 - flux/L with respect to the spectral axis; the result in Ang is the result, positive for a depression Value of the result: -0.9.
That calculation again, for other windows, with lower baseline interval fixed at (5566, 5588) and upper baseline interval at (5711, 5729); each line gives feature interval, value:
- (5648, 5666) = 0.75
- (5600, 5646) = -0.89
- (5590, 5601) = 0.22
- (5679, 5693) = -0.80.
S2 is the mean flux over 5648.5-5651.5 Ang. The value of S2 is 14.4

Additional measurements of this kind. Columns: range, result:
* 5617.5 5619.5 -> 14.4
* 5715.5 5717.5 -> 14.8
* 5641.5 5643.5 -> 17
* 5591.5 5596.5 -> 15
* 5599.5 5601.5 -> 14.4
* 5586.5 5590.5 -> 14.8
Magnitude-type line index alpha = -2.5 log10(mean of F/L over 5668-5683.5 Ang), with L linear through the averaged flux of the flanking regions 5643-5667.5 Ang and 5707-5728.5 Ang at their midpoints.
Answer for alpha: -0.09 mag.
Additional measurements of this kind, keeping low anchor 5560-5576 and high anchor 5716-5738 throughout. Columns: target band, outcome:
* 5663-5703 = -0.051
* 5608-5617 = -0.018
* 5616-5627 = 0.015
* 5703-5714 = 0.055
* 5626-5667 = 0.018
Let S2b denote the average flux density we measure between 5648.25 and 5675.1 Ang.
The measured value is 14.5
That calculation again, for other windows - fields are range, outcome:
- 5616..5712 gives 15.1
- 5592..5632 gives 15.3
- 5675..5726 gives 15.1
